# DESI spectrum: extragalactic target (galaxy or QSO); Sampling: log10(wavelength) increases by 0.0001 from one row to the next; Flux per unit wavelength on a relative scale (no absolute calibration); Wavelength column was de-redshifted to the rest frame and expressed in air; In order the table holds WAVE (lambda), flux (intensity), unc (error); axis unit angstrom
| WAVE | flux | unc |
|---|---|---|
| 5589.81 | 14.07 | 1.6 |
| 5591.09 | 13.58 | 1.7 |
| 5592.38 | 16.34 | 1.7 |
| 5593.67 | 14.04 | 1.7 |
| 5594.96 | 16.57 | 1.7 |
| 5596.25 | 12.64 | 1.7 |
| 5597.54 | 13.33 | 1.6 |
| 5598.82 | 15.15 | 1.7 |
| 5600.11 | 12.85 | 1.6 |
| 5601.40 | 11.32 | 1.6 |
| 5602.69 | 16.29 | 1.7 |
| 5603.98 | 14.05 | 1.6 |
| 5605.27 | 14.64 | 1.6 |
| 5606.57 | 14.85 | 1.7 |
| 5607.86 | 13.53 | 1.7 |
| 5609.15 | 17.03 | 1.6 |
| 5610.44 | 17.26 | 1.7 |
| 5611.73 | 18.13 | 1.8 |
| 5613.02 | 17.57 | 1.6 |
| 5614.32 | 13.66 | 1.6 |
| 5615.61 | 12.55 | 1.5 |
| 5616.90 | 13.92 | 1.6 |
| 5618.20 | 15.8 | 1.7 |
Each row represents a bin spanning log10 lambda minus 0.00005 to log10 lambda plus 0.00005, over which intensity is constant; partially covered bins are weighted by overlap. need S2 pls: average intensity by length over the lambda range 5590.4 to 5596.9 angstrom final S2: 14.6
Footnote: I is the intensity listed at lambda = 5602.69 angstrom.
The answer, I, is 16.29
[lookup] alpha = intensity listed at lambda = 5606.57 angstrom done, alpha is 14.85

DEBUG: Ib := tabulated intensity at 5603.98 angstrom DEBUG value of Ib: 14.05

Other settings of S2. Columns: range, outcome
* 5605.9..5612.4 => 16.2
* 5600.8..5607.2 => 14.2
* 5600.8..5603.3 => 13.8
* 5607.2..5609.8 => 15.3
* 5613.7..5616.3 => 13.1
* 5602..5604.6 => 15.1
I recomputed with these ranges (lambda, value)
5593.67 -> 14.04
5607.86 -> 13.53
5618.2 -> 15.8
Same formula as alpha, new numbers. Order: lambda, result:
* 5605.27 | 14.64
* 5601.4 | 11.32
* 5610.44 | 17.26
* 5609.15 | 17.03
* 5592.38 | 16.34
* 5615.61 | 12.55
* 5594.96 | 16.57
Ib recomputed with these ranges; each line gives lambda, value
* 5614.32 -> 13.66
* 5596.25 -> 12.64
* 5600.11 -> 12.85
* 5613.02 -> 17.57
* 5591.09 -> 13.58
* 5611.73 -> 18.13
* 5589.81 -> 14.07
